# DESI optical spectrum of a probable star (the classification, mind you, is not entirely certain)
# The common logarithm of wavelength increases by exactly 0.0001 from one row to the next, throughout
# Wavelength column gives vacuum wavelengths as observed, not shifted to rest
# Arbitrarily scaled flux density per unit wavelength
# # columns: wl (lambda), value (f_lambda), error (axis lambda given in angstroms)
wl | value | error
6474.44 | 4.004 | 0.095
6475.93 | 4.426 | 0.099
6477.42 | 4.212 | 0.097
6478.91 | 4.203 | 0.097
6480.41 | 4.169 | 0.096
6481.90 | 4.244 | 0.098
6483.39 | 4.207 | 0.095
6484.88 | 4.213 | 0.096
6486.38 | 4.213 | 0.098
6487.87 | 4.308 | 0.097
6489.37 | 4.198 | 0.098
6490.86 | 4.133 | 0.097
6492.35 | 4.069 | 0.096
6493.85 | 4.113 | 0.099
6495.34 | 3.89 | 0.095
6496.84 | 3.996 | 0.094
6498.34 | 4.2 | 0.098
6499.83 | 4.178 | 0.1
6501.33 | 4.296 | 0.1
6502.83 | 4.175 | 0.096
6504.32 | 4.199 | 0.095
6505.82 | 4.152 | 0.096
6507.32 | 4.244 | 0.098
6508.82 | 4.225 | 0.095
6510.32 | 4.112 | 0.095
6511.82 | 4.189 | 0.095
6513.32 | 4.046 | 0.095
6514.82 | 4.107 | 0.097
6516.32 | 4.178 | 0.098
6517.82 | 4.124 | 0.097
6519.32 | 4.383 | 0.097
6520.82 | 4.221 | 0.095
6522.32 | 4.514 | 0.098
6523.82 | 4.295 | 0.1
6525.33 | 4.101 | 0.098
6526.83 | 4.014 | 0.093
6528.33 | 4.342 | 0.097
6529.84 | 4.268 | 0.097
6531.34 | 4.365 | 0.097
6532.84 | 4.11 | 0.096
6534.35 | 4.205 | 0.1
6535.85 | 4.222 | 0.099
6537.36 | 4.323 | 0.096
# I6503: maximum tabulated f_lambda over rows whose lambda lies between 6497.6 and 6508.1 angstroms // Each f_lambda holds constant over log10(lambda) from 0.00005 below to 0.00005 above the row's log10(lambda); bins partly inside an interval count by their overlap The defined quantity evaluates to 4.296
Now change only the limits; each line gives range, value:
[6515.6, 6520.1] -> 4.383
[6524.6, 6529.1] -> 4.342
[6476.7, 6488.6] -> 4.308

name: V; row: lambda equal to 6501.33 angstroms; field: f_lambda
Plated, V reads 4.296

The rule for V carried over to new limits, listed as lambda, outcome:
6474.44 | 4.004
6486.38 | 4.213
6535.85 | 4.222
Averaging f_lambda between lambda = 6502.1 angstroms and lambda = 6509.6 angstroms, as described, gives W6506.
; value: 4.2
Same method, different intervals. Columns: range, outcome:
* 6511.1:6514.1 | 4.12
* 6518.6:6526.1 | 4.3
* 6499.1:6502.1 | 4.23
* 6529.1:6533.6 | 4.25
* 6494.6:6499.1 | 4.03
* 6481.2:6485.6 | 4.23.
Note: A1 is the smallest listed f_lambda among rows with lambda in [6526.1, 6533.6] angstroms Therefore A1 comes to 4.014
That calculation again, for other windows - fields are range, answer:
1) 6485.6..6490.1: 4.198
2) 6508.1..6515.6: 4.046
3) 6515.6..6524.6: 4.124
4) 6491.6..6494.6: 4.069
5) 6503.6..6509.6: 4.152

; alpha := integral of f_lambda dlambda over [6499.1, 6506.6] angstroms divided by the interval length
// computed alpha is 4.2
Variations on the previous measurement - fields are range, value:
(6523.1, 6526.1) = 4.19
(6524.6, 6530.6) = 4.18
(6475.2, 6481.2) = 4.25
